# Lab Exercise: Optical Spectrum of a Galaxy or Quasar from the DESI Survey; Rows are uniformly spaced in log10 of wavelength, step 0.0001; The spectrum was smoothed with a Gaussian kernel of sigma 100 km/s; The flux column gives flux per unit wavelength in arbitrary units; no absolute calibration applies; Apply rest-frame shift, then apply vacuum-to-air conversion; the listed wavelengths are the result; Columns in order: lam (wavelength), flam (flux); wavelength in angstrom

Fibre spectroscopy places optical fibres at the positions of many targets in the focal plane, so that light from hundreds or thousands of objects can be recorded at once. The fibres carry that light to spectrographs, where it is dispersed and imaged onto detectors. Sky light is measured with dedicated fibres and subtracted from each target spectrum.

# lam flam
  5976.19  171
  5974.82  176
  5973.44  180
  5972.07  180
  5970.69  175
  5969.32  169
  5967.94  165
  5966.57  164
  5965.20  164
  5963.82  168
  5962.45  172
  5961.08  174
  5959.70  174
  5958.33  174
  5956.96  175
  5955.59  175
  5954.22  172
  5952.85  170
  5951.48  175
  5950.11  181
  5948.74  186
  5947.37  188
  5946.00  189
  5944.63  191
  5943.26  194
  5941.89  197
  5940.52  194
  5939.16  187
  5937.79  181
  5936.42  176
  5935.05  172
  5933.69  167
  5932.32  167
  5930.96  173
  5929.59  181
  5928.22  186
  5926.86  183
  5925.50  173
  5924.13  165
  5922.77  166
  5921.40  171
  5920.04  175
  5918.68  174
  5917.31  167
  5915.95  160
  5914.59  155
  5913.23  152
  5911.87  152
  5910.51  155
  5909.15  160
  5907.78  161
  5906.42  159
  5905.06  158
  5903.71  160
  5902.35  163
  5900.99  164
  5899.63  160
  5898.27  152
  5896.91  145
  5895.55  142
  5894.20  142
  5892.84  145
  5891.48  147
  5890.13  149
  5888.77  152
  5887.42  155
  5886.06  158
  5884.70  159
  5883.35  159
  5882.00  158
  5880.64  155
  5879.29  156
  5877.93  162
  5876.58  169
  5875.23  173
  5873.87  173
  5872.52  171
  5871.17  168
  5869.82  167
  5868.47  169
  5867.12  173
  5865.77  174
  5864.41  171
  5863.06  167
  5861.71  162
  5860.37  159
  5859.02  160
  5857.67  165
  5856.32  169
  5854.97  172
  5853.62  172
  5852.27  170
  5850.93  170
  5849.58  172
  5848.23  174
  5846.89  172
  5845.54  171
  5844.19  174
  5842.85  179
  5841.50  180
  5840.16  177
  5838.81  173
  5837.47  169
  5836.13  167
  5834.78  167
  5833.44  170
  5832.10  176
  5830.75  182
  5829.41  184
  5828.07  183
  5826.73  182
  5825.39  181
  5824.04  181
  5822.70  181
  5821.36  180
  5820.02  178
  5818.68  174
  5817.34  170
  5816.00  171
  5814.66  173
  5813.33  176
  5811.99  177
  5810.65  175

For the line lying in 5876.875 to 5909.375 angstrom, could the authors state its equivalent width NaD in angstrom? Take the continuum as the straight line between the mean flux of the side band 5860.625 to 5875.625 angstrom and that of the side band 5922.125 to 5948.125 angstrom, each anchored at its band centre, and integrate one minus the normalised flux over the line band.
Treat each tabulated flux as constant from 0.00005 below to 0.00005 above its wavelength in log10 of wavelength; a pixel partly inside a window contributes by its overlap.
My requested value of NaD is 3.5 angstrom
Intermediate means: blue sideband 169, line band 155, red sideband 181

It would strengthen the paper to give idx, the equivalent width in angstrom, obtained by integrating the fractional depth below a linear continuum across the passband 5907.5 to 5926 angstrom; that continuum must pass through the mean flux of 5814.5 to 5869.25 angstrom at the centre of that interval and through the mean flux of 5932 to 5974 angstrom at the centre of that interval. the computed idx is 1.3 angstrom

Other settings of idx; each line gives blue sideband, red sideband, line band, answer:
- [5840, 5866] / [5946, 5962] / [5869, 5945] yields 3.85 angstrom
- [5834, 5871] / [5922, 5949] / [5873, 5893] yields 1.78 angstrom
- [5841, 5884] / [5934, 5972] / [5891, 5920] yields 2.76 angstrom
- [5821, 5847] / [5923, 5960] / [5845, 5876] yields 1.38 angstrom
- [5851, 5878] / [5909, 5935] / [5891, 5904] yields 1.26 angstrom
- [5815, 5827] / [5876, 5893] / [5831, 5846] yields -0.17 angstrom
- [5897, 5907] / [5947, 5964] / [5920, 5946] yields -1.64 angstrom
